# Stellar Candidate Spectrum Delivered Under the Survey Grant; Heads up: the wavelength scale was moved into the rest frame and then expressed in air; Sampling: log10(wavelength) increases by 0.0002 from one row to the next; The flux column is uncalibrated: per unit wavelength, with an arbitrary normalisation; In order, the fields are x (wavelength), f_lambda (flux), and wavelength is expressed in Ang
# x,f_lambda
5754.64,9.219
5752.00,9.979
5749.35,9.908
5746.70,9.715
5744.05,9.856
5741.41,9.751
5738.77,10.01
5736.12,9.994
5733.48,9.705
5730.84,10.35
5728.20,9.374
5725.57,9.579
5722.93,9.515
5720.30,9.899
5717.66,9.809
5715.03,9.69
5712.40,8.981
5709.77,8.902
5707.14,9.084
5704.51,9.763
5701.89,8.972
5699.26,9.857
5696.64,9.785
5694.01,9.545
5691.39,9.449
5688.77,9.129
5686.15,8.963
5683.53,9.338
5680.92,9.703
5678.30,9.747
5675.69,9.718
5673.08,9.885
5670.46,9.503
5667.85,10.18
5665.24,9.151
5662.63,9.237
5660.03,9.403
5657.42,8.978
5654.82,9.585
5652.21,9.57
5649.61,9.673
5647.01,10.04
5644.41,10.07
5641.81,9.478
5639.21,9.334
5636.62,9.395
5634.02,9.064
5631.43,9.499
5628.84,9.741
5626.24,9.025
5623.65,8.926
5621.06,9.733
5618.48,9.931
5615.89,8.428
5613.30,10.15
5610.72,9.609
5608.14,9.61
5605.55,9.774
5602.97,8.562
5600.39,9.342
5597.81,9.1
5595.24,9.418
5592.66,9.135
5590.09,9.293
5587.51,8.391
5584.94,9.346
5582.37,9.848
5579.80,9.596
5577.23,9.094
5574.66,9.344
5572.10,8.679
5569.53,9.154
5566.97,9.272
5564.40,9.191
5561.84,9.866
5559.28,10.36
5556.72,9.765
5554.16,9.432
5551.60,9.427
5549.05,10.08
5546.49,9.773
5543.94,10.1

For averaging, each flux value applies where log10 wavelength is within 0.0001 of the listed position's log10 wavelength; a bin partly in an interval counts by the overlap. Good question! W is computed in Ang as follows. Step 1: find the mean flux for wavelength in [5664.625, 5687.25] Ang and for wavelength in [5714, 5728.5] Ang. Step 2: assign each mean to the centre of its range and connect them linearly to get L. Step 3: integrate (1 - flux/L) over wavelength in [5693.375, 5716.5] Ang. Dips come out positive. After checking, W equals 0.6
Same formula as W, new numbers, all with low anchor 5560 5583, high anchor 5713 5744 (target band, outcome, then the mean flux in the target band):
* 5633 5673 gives 0.2 Ang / 9.52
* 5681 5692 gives 0.5 Ang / 9.26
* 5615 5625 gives 0.2 Ang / 9.29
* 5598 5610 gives 0.2 Ang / 9.31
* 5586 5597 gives 0.4 Ang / 9.07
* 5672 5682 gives -0.1 Ang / 9.76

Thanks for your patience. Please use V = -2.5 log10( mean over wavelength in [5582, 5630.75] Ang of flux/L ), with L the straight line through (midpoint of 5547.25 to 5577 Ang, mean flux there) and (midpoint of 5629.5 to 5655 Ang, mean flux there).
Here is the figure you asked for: 0.02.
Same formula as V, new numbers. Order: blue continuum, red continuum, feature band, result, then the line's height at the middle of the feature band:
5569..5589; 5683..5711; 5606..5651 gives -0.03 mag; 9.25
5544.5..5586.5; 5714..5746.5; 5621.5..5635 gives 0.04 mag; 9.62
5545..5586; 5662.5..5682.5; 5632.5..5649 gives 0.01 mag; 9.62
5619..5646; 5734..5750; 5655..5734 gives 0.02 mag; 9.68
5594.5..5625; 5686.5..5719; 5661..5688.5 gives -0.02 mag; 9.39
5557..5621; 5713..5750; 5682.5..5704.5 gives 0.03 mag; 9.67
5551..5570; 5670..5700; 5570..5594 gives 0.04 mag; 9.57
